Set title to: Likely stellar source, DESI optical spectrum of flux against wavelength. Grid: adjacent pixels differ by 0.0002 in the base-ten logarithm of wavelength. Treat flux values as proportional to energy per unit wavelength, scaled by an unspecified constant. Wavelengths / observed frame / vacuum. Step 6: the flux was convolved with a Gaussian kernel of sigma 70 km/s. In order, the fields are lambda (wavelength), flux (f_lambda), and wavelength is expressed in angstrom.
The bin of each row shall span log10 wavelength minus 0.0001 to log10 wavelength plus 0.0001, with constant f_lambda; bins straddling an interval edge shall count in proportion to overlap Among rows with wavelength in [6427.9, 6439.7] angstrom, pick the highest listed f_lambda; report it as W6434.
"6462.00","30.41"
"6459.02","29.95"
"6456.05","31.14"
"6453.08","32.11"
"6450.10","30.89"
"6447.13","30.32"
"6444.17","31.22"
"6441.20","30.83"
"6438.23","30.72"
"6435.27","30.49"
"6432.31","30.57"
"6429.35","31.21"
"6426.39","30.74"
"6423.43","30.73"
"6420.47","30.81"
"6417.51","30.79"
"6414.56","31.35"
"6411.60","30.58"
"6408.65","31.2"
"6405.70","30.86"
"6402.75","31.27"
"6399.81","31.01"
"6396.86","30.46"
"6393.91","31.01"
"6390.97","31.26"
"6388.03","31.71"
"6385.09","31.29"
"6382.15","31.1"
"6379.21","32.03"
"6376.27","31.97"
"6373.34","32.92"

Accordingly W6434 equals 31.21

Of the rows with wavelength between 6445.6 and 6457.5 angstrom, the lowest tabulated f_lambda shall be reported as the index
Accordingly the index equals 30.32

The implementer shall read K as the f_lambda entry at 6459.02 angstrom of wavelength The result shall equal 29.95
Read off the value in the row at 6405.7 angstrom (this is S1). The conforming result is 30.86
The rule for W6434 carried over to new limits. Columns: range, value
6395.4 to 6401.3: 31.01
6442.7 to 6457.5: 32.11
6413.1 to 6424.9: 31.35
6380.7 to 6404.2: 31.71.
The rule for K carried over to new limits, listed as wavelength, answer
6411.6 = 30.58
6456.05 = 31.14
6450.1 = 30.89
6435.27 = 30.49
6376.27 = 31.97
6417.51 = 30.79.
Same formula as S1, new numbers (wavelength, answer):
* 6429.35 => 31.21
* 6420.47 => 30.81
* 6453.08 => 32.11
